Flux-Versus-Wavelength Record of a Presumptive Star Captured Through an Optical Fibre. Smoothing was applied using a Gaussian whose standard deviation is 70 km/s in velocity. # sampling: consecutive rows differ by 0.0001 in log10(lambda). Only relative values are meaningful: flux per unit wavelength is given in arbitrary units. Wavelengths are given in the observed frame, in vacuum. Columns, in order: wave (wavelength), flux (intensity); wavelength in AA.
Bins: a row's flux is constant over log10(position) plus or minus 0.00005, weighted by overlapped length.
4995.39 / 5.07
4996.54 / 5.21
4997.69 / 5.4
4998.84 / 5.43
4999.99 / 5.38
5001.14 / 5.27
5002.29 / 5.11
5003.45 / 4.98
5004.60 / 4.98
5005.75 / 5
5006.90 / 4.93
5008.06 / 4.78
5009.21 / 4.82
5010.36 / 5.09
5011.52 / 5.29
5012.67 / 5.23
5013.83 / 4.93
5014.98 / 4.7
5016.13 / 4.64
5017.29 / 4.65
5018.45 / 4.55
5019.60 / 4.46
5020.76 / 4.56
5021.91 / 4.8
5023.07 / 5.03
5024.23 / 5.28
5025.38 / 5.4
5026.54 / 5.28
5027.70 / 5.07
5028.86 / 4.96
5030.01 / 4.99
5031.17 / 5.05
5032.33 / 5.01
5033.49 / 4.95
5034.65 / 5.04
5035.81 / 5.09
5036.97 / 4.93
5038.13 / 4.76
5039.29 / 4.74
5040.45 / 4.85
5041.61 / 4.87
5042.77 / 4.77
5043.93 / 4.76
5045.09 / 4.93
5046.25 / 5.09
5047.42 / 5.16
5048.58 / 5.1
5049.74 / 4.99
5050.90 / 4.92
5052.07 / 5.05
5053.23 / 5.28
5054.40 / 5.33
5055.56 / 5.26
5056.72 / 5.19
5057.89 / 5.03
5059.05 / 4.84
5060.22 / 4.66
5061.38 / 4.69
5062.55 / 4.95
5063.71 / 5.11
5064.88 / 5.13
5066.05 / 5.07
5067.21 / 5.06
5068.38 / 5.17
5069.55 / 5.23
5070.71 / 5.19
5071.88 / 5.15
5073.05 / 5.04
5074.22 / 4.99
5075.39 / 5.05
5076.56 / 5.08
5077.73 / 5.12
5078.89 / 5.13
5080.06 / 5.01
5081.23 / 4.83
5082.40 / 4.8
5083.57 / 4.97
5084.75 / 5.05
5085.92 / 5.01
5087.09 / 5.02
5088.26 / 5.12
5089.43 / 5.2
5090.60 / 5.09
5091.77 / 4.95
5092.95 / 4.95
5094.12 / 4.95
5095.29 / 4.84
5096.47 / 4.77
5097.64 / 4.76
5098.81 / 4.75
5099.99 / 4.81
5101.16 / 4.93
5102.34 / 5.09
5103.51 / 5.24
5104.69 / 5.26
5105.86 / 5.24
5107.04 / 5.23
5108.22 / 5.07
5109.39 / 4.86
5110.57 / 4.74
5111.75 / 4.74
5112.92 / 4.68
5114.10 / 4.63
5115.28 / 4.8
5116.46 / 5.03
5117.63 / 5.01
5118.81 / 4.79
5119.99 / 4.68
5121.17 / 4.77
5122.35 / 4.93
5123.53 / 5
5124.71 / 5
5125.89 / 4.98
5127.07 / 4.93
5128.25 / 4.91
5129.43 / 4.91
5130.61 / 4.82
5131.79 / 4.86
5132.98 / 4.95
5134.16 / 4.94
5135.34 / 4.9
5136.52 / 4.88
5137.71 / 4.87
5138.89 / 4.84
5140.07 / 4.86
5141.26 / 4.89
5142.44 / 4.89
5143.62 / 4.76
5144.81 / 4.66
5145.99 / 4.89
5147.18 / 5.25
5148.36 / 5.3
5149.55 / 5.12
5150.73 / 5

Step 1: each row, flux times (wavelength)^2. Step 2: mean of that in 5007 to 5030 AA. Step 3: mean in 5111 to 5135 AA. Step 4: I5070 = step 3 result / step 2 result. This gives 1.0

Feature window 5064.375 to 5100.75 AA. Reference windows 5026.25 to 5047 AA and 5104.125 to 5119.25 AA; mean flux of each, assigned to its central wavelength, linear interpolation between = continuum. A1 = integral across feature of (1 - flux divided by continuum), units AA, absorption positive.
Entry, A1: -0.5 AA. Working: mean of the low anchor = 4.95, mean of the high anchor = 4.93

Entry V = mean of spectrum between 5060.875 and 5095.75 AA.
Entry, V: 5.03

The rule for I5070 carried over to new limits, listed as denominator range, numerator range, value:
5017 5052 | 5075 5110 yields 1.04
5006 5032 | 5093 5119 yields 1.03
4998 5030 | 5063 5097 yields 1.04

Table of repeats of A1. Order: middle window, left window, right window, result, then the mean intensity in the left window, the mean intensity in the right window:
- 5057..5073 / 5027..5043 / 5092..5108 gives -0.2 AA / 4.94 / 4.98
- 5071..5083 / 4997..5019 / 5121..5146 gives -0.2 AA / 5.01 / 4.89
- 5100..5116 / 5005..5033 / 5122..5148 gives -0.1 AA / 4.94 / 4.91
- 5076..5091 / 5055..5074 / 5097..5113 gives -0.1 AA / 5.05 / 4.97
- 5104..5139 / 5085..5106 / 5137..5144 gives 0.0 AA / 5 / 4.86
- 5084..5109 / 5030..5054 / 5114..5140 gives -0.5 AA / 4.97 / 4.89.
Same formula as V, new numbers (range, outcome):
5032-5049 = 4.93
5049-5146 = 4.96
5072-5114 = 4.98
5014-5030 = 4.88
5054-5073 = 5.06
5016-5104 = 4.98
